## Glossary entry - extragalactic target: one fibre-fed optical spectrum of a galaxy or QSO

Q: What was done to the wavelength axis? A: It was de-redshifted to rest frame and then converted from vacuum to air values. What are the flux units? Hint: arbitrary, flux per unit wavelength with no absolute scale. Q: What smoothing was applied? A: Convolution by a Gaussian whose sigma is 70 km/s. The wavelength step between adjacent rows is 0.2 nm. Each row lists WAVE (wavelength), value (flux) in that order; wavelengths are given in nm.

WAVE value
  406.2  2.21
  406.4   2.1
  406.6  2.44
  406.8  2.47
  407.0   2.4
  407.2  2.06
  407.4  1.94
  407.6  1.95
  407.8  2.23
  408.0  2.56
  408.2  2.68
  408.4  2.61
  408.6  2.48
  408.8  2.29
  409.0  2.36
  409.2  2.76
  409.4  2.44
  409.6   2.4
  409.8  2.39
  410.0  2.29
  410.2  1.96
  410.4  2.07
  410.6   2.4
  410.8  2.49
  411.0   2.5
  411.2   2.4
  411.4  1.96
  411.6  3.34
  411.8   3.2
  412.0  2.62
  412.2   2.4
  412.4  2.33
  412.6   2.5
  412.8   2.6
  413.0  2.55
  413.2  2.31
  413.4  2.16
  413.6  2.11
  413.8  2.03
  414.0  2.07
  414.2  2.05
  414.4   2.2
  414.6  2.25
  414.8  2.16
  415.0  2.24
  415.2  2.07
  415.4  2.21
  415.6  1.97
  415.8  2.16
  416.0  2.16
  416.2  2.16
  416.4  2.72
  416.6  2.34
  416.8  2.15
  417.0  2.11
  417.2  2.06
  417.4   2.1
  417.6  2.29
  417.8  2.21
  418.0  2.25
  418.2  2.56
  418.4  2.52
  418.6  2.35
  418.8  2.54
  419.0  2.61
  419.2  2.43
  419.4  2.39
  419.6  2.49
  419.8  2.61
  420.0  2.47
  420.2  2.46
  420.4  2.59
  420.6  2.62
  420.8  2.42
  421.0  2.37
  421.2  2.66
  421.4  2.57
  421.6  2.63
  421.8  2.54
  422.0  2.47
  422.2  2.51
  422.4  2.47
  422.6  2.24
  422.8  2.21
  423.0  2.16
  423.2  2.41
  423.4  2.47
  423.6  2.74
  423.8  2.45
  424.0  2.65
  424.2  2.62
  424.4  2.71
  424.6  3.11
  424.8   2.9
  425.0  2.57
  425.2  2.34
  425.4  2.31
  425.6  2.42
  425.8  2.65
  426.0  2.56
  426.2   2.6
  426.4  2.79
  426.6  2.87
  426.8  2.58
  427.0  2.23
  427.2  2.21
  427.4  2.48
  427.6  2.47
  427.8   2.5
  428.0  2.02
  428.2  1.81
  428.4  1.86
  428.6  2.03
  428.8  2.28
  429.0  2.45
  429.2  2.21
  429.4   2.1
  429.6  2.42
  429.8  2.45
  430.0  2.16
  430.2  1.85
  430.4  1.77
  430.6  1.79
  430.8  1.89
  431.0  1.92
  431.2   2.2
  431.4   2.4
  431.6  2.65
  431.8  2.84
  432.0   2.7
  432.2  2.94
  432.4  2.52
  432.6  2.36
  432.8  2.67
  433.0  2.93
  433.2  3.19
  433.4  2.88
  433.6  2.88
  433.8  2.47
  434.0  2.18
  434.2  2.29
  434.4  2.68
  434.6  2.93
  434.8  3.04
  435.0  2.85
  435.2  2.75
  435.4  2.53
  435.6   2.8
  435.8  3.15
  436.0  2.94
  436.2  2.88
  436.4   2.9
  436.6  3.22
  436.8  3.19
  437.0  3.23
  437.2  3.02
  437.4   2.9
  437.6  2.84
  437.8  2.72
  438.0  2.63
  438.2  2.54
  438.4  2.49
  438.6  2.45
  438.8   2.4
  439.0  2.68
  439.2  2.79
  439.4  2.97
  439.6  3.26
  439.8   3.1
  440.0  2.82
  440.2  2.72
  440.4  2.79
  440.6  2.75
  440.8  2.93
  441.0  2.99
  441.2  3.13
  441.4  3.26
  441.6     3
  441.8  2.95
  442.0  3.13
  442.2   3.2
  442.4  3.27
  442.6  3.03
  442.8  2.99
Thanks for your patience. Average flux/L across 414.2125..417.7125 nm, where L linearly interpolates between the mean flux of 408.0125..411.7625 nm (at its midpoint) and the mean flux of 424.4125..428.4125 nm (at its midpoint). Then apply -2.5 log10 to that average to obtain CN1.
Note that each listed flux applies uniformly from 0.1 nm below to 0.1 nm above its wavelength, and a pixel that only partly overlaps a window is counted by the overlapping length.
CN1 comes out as 0.125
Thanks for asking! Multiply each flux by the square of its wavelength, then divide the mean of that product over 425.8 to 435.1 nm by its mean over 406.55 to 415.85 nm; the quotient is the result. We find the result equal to 1.14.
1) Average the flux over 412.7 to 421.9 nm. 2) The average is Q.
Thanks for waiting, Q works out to 2.34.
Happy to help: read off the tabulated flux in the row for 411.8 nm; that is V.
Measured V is 3.2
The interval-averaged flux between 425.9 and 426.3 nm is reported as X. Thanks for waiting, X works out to 2.58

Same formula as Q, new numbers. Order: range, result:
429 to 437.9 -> 2.62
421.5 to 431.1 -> 2.37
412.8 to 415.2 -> 2.21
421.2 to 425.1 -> 2.55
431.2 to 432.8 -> 2.61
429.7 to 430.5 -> 2.06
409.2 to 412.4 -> 2.46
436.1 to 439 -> 2.81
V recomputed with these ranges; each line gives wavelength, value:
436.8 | 3.19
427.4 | 2.48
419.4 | 2.39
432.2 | 2.94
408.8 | 2.29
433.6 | 2.88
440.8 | 2.93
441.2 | 3.13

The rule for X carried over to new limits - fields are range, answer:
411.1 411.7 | 2.57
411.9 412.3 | 2.51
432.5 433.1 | 2.65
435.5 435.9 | 2.97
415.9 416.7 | 2.35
